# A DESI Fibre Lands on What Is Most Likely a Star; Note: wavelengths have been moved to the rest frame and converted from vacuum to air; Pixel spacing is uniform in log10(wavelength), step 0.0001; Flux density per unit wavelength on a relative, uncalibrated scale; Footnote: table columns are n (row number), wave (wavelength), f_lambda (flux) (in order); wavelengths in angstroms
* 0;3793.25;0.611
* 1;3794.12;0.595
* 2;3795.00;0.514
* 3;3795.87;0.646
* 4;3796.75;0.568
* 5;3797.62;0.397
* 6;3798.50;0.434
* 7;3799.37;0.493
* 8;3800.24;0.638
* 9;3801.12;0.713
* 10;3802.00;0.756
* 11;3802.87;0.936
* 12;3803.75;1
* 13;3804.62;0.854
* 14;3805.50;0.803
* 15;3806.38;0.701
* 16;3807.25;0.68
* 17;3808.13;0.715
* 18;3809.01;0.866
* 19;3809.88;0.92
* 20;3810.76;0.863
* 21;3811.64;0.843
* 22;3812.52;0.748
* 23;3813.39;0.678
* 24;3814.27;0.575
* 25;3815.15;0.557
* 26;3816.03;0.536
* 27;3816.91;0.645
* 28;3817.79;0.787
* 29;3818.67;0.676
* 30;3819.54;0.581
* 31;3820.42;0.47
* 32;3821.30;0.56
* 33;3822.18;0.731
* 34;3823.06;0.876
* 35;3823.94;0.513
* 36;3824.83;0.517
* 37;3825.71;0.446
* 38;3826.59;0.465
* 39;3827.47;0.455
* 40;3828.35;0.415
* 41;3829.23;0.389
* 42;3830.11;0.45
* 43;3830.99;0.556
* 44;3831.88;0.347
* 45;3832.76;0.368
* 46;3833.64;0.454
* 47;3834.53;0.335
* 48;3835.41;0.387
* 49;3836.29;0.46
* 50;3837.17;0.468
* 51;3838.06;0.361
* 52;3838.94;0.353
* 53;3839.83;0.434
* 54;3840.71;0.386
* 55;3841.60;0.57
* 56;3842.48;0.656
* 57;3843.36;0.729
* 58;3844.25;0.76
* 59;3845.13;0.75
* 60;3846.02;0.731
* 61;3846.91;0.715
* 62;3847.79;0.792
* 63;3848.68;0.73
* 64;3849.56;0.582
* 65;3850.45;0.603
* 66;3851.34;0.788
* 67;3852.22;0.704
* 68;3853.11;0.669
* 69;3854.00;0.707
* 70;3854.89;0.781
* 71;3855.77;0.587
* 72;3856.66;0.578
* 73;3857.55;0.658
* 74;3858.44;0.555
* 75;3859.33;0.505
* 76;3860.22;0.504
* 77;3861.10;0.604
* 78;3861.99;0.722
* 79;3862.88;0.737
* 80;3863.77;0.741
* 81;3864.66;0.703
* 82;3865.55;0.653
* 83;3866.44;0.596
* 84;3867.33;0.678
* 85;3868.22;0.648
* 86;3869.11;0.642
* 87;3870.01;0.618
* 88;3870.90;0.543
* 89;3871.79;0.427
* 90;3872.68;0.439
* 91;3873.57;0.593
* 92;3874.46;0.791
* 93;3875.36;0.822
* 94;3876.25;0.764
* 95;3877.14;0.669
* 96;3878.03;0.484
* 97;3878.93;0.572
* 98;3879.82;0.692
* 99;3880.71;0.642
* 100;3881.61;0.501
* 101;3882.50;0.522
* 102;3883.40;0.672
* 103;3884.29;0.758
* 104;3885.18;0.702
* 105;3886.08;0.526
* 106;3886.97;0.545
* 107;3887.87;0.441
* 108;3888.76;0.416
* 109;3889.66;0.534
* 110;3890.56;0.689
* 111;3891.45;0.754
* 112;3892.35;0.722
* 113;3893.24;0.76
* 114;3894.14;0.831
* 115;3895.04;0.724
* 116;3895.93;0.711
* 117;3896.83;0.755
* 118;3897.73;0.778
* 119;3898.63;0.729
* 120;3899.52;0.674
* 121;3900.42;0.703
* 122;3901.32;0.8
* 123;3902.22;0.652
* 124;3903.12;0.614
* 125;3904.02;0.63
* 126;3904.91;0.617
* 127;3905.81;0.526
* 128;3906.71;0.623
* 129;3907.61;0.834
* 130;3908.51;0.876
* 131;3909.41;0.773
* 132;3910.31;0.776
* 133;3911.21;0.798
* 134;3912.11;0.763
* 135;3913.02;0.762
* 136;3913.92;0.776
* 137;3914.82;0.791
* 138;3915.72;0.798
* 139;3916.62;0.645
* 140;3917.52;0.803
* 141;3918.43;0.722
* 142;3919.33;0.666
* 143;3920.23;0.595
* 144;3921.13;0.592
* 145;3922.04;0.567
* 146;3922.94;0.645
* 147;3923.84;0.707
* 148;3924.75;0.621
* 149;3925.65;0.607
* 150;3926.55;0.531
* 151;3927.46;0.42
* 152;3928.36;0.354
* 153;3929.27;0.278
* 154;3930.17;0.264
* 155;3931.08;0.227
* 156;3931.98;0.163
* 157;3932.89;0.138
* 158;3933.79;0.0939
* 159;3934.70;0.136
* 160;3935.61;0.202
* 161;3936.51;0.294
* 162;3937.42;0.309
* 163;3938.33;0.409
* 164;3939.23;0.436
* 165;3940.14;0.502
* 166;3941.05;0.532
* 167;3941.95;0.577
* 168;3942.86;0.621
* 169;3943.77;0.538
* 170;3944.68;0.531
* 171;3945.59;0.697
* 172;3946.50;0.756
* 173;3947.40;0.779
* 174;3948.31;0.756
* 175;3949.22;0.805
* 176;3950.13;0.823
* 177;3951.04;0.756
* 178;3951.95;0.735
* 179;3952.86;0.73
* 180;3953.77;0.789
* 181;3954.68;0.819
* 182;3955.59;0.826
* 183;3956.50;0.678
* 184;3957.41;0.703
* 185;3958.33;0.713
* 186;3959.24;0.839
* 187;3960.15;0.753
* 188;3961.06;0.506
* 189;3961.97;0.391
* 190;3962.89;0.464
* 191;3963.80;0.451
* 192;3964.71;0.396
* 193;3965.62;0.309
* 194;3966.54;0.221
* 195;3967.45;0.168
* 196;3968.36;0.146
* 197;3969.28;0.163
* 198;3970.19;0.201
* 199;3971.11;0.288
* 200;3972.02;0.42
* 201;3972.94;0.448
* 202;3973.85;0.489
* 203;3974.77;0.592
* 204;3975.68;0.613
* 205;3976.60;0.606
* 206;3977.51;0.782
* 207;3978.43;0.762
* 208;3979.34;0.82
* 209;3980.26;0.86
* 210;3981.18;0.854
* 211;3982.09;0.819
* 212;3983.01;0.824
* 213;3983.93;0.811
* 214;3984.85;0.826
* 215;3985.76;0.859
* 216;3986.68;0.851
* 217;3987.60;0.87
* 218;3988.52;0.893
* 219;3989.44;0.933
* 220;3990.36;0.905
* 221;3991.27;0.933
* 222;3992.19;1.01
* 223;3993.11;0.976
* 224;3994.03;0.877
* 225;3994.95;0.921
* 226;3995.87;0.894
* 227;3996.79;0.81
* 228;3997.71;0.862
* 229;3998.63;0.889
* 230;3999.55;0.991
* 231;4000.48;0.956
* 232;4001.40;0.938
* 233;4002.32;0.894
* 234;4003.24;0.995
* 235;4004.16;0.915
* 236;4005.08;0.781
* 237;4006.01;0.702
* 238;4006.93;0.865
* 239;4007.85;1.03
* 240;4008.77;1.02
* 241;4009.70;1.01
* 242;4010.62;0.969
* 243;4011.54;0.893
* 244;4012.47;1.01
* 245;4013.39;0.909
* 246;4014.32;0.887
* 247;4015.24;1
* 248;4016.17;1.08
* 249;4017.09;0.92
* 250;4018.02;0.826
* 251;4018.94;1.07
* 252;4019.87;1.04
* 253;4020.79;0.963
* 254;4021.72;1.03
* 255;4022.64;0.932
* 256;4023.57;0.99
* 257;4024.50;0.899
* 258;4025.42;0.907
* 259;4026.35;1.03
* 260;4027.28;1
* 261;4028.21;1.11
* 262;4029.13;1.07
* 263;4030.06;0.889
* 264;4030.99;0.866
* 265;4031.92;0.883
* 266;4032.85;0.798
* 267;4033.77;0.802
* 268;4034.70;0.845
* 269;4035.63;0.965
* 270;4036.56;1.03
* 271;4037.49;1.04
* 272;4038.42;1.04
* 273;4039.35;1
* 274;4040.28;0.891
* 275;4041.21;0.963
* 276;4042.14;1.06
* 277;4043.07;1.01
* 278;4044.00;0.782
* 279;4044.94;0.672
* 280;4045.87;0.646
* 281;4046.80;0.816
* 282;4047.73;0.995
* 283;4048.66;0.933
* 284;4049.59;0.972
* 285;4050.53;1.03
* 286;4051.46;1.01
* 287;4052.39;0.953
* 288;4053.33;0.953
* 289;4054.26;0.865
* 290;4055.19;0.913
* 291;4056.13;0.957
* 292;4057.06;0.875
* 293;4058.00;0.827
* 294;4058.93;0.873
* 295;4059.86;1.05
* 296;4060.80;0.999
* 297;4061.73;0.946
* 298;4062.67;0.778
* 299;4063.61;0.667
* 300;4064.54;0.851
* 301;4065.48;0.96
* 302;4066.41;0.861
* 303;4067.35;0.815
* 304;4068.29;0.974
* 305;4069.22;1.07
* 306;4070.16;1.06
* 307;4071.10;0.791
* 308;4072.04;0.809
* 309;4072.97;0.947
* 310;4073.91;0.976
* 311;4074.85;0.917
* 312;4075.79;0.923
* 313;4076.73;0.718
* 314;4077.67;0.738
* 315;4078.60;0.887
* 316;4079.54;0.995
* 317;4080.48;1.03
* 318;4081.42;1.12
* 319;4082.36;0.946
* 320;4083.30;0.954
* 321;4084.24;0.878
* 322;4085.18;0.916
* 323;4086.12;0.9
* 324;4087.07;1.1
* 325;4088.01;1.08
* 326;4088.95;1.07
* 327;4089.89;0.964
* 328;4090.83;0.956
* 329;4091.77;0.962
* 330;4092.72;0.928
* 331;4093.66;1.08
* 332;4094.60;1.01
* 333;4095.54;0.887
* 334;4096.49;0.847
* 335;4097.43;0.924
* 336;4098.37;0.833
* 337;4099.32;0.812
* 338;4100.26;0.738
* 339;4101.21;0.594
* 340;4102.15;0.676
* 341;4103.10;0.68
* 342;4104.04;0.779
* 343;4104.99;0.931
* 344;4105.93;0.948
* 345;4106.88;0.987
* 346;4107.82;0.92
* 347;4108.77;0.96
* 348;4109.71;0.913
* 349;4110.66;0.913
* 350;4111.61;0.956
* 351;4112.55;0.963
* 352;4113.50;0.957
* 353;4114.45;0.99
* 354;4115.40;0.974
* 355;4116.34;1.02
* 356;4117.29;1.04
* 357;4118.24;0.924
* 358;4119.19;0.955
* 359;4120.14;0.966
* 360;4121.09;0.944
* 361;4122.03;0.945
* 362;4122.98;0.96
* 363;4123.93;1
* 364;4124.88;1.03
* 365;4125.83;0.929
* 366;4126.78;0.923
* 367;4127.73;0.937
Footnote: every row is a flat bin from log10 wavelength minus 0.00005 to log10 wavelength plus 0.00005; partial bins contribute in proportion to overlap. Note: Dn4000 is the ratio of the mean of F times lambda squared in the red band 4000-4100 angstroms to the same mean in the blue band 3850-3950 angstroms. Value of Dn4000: 1.6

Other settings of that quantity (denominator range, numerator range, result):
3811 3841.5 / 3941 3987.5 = 1.27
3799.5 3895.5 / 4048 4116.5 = 1.65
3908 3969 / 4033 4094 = 1.75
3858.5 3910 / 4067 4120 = 1.57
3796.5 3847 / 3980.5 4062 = 1.70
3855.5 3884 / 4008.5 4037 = 1.66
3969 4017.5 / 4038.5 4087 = 1.15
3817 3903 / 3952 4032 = 1.39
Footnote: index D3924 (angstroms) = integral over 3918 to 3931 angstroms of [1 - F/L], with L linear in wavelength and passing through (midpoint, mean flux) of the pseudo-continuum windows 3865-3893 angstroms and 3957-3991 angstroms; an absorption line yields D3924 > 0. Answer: 1.8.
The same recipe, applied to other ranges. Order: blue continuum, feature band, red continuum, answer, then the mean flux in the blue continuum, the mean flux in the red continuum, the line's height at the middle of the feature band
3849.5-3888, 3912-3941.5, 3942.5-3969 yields 5.93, 0.631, 0.607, 0.615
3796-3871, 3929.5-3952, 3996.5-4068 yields 8.91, 0.62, 0.926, 0.785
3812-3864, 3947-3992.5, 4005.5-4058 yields 9.22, 0.584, 0.938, 0.825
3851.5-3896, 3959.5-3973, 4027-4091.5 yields 7.28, 0.637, 0.927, 0.782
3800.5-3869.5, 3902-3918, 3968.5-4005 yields -0.60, 0.628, 0.773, 0.7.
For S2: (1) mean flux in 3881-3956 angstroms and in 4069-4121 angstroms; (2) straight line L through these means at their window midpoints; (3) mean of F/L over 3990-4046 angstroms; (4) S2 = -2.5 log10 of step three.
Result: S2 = -0.19 mag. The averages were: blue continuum 0.612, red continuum 0.923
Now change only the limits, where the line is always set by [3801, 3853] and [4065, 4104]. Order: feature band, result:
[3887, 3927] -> 0.04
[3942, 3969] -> 0.25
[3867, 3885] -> 0.09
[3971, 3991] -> 0.07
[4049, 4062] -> -0.08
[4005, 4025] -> -0.14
